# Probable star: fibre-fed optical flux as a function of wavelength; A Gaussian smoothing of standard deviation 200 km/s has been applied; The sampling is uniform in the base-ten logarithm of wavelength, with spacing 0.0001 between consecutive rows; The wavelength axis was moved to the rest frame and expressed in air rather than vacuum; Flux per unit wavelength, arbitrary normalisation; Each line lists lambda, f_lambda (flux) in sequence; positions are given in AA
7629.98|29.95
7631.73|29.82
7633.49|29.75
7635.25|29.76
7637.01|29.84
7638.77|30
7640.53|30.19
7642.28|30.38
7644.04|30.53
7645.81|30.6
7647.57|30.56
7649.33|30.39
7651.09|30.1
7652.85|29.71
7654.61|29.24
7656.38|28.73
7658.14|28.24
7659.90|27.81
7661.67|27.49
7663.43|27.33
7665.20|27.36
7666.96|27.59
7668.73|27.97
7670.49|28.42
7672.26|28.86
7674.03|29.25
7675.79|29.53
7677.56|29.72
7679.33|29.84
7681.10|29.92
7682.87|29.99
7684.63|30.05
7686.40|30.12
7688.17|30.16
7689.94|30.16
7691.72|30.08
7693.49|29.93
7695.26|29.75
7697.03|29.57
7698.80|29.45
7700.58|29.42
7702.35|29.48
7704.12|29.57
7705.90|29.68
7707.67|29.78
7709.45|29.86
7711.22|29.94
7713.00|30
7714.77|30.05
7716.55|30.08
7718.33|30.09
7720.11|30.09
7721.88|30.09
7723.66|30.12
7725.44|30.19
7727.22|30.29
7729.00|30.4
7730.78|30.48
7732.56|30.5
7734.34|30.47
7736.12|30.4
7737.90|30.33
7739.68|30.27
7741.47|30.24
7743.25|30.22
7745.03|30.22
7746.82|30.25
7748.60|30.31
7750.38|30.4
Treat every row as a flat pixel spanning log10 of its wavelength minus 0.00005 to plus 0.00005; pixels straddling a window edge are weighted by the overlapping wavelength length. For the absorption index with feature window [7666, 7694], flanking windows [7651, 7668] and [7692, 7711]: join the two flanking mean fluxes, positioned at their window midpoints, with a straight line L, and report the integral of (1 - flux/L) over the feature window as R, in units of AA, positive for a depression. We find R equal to -0.5 AA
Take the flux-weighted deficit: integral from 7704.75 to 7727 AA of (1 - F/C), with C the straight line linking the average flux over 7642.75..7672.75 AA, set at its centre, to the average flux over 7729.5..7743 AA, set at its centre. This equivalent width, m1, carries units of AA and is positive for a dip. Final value 0.0 AA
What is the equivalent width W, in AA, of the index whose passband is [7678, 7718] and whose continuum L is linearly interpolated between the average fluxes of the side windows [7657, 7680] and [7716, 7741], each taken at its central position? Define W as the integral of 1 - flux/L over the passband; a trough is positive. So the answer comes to -0.7 AA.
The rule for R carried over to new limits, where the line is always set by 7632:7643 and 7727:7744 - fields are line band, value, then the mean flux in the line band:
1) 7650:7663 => 0.6 AA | 28.7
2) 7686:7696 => 0.1 AA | 30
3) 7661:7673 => 0.9 AA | 27.9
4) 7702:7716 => 0.2 AA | 29.8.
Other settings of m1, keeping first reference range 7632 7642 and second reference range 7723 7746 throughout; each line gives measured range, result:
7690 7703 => 0.2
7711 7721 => 0.1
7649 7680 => 1.4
